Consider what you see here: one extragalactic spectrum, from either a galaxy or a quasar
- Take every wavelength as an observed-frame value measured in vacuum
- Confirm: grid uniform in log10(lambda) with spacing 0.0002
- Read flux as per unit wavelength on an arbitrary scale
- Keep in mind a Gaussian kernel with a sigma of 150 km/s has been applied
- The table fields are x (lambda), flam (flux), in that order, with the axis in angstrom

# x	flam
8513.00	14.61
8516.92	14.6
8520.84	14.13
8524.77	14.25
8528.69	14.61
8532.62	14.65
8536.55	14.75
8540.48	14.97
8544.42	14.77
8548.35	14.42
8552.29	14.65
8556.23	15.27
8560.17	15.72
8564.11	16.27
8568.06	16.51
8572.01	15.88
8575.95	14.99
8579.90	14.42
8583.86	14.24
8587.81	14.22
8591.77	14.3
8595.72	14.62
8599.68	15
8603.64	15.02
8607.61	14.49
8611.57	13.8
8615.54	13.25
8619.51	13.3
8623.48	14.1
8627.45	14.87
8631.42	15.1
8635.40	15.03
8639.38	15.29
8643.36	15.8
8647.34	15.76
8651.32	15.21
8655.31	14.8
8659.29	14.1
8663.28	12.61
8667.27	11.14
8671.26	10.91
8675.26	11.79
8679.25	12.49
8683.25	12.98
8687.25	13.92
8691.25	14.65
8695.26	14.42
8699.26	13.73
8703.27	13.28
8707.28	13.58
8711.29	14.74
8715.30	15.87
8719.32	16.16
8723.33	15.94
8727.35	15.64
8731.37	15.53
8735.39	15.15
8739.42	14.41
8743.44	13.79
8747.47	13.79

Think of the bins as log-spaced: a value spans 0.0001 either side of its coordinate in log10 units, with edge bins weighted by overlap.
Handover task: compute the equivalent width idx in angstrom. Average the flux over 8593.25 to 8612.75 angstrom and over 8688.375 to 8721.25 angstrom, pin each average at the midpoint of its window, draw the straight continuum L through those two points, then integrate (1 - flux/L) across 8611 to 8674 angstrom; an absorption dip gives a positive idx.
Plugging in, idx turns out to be 2.3 angstrom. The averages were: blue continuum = 14.6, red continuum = 14.5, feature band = 14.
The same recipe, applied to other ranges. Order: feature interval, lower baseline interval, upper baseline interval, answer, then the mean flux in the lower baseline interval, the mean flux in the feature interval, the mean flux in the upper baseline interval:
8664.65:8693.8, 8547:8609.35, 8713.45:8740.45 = 5.30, 15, 12.6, 15.6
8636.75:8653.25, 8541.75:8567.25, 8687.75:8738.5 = -0.53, 15.2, 15.5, 14.9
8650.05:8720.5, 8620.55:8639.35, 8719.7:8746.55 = 6.10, 14.8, 13.6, 15.1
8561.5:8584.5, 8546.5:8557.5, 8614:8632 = -1.44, 14.7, 15.5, 14.1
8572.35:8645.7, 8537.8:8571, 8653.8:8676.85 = -3.49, 15.3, 14.6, 12.5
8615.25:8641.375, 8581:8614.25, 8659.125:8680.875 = -2.16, 14.4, 14.5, 12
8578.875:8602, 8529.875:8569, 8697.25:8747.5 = 0.90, 15.2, 14.5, 14.8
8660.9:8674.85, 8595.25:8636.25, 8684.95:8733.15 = 2.82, 14.4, 11.6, 14.8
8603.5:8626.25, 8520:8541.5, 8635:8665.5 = 1.21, 14.6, 13.9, 14.8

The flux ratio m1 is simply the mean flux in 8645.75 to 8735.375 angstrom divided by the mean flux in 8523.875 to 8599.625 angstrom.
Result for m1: 0.94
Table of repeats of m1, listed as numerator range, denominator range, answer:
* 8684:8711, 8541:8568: 0.91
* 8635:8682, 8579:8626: 0.96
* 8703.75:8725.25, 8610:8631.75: 1.08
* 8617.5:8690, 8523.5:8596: 0.93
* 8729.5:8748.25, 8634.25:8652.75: 0.94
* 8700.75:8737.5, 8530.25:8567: 1.00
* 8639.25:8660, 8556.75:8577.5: 0.96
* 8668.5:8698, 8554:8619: 0.88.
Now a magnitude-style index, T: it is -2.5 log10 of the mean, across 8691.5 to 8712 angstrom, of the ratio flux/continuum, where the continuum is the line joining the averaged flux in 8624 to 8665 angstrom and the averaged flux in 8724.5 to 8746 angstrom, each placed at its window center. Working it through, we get 0.07 mag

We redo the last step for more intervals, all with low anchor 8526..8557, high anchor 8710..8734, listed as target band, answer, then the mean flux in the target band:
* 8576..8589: 0.04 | 14.4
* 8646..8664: 0.05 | 14.6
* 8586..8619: 0.06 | 14.3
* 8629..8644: 0.00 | 15.2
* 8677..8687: 0.19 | 12.9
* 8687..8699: 0.09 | 14.3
